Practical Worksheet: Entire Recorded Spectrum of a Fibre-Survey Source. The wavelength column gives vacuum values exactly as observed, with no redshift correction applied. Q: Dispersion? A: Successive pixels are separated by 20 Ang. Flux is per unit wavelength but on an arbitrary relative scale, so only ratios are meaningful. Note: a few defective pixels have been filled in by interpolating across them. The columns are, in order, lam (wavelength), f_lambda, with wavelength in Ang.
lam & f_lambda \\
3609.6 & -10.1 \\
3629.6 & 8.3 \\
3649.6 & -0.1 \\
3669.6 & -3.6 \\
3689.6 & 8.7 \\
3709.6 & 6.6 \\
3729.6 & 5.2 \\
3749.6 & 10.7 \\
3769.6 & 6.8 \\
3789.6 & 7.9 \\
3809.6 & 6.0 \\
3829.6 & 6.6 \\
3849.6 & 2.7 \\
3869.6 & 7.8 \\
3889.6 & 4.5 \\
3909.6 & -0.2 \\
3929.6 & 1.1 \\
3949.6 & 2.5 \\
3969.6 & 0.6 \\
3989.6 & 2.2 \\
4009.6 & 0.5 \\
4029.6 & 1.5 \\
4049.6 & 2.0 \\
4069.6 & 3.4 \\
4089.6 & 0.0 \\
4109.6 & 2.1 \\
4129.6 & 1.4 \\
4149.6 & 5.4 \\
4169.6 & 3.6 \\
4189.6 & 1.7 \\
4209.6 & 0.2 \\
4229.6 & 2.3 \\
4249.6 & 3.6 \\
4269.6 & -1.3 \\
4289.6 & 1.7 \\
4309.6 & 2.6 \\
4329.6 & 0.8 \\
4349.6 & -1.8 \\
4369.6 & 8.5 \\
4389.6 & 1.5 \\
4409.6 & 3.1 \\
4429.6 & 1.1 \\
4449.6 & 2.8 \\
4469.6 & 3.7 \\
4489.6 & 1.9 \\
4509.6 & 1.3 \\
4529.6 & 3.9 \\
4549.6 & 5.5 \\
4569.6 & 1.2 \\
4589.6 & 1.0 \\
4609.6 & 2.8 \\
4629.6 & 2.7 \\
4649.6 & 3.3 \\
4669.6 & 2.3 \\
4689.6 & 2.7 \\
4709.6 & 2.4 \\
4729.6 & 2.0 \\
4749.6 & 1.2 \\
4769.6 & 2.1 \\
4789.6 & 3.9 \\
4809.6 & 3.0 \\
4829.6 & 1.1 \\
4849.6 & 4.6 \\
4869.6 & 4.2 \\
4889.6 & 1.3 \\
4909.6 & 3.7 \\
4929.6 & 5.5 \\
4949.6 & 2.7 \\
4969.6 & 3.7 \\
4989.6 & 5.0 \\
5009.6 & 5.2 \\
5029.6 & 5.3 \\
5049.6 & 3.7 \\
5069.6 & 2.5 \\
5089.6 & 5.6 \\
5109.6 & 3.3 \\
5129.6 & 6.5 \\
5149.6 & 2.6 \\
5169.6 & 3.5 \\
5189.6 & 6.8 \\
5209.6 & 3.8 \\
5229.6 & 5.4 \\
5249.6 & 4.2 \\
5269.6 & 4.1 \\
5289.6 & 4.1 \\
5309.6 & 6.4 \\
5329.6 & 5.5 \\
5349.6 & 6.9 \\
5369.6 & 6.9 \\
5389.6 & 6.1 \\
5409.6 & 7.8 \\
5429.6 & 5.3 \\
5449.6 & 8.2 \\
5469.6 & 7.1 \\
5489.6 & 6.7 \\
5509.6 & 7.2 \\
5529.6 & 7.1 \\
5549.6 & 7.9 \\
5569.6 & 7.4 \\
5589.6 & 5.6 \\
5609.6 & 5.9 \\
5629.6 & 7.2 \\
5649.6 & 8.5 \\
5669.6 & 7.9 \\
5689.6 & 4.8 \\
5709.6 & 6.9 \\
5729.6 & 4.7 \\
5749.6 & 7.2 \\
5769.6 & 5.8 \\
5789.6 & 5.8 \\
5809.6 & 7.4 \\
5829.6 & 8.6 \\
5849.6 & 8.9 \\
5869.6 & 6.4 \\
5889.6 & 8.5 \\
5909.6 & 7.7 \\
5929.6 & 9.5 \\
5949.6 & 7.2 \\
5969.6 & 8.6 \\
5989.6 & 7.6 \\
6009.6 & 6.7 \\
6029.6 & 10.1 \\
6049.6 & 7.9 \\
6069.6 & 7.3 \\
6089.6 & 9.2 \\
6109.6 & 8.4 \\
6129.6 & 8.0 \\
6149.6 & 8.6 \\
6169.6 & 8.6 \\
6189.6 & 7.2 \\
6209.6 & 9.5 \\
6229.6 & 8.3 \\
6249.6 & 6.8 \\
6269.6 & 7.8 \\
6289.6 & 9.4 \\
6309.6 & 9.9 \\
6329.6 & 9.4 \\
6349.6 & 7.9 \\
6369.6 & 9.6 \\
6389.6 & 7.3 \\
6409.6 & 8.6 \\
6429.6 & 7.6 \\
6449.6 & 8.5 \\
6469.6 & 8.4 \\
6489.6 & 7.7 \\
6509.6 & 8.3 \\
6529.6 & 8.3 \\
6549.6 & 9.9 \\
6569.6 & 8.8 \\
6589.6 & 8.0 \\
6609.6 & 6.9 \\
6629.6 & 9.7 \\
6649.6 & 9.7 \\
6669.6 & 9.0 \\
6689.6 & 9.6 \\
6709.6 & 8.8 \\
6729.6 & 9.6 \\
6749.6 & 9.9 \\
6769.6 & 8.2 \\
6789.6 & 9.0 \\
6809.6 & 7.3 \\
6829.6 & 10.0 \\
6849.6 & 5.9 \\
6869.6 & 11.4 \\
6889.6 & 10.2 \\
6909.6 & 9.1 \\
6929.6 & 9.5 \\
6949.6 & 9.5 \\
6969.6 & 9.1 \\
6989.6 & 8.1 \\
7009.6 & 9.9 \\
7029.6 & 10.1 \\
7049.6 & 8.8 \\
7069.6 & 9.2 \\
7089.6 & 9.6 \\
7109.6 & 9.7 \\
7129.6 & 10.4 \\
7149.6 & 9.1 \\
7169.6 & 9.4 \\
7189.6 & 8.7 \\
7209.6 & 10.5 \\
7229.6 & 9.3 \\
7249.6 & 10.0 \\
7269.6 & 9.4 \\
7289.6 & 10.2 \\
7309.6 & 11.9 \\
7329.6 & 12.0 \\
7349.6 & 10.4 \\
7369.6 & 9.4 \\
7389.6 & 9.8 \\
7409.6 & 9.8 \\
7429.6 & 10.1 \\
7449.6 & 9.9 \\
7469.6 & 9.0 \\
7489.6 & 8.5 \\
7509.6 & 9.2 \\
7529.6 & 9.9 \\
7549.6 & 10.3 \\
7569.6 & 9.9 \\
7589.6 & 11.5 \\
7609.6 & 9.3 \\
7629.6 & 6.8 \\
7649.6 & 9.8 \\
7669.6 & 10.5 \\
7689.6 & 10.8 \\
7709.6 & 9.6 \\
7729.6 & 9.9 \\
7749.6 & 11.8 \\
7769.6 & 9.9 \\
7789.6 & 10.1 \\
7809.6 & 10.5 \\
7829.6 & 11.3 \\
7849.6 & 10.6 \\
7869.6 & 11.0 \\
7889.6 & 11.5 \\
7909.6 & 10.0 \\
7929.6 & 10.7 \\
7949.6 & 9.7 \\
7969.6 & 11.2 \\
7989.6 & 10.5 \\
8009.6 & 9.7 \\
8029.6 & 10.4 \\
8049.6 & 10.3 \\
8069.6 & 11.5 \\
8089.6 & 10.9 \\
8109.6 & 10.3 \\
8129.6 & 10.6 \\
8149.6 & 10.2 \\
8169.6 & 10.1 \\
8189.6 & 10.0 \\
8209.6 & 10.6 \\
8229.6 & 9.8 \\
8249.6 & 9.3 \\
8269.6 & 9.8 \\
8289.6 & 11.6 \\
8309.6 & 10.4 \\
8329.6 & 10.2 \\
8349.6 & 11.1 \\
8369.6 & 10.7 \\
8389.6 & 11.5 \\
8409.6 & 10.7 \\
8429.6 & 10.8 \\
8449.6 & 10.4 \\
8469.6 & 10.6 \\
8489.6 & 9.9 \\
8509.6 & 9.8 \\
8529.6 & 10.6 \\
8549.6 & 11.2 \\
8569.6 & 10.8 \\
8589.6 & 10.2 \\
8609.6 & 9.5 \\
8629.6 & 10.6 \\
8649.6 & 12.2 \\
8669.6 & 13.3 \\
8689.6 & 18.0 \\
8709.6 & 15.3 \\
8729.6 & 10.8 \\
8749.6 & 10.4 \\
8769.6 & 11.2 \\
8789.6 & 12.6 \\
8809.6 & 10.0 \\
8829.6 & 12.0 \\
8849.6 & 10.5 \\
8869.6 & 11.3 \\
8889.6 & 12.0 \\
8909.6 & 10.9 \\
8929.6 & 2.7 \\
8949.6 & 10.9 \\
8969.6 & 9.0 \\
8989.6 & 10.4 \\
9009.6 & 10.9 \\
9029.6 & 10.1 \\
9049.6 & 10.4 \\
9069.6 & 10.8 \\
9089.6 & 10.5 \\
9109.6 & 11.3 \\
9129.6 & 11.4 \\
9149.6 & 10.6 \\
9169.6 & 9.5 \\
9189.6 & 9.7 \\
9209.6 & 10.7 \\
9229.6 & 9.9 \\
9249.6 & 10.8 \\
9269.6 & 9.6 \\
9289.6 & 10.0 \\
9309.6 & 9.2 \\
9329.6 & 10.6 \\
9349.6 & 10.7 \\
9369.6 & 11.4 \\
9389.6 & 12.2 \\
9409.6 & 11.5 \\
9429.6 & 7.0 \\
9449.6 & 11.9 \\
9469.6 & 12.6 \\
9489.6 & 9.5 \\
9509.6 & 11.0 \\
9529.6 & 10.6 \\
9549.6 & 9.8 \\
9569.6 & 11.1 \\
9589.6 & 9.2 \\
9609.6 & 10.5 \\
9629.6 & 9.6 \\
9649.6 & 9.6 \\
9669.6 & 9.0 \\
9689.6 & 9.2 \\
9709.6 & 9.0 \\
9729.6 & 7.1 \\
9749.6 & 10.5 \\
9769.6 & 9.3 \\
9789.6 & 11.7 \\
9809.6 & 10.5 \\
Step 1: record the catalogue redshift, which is 0.323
